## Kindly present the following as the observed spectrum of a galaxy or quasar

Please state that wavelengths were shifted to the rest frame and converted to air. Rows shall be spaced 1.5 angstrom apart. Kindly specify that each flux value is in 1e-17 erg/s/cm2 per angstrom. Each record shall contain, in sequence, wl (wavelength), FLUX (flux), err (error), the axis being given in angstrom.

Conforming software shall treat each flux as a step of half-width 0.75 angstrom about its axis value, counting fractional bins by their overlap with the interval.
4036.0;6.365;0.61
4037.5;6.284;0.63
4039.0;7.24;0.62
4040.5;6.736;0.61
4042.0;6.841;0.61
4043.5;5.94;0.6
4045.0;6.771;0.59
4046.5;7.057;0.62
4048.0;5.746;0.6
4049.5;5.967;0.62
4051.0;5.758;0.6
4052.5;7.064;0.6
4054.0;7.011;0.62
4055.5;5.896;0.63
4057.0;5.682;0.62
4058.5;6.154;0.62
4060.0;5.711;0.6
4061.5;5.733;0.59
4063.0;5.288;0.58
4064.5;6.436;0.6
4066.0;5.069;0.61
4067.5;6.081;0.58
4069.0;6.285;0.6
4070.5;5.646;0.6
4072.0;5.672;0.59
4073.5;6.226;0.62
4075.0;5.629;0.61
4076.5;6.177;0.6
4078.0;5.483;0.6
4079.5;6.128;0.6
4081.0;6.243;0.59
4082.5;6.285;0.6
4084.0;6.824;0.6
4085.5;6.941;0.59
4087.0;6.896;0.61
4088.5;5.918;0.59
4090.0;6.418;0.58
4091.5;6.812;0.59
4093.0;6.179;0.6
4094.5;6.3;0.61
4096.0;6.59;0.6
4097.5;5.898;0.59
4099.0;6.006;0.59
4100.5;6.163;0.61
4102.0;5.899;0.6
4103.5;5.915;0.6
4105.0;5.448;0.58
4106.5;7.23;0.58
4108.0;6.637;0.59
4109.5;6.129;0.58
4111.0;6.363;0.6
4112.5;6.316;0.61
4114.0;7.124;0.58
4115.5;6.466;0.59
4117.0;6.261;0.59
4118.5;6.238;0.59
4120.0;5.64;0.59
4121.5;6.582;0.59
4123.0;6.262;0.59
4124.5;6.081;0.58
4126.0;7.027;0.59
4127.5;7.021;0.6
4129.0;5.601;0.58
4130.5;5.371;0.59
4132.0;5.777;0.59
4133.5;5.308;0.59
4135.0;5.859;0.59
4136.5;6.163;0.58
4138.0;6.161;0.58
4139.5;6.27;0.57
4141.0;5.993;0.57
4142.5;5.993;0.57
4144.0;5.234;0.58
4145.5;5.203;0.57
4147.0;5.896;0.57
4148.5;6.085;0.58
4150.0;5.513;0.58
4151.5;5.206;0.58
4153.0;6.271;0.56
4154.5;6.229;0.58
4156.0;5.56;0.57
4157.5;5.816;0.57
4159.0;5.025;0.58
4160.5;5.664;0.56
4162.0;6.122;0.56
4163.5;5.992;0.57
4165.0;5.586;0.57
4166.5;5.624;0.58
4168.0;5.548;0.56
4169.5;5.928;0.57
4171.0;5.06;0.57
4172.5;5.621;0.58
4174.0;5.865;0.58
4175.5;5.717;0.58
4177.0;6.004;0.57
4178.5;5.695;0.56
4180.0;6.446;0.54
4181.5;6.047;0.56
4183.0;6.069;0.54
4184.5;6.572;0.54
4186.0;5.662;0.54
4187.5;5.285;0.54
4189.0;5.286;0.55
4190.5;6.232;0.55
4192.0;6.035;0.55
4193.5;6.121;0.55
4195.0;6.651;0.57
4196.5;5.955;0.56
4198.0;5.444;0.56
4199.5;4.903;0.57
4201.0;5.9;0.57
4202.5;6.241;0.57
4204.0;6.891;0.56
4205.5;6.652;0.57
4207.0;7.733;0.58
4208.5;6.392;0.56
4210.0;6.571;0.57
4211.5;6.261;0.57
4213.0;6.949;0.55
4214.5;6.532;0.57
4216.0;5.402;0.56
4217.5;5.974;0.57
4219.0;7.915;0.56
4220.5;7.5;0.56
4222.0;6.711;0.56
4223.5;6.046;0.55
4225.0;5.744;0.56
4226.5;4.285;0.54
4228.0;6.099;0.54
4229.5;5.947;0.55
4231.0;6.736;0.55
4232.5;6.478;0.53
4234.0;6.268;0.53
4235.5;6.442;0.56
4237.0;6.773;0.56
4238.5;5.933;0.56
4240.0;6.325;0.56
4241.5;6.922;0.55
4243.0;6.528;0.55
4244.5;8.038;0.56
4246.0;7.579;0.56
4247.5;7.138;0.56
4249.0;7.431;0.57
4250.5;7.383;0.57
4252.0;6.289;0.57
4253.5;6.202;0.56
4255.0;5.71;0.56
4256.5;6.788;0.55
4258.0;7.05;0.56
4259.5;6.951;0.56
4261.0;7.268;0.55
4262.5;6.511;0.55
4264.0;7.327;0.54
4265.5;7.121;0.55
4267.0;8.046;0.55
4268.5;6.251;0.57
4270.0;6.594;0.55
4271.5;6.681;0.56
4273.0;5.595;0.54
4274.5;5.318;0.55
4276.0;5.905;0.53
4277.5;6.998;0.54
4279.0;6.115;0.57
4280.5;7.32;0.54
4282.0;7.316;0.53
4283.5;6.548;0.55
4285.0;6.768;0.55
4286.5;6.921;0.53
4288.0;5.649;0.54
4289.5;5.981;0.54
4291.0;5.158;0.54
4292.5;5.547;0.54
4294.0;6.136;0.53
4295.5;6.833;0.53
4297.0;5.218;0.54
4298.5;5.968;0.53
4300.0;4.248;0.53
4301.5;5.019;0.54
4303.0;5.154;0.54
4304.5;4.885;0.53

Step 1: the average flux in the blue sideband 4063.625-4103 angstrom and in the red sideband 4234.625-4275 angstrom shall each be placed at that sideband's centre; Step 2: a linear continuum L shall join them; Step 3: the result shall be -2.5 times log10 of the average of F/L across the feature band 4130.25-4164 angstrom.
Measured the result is 0.11 mag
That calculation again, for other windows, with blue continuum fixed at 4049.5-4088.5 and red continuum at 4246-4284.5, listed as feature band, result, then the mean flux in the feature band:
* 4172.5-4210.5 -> 0.07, 6.08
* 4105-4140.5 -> 0.00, 6.24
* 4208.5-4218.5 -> 0.04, 6.33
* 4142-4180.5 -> 0.12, 5.72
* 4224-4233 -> 0.13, 5.87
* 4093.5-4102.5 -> 0.01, 6.15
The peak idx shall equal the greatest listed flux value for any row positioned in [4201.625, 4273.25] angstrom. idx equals 8.046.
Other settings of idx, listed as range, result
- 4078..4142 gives 7.23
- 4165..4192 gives 6.572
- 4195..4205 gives 6.891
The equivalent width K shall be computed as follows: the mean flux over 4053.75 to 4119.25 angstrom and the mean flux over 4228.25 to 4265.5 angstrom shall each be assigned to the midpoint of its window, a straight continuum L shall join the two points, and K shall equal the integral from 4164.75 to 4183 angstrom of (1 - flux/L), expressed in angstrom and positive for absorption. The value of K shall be 2.0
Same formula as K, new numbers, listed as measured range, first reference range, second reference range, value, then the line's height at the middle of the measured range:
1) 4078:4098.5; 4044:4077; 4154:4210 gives -1.2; 6.02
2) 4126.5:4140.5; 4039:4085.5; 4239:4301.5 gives 0.7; 6.27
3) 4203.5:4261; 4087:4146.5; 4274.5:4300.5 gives -4.2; 6.15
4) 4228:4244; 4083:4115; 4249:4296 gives 0.1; 6.5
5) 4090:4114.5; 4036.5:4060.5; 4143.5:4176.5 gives -1.1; 6.04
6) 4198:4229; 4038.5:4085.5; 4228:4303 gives 0.3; 6.38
